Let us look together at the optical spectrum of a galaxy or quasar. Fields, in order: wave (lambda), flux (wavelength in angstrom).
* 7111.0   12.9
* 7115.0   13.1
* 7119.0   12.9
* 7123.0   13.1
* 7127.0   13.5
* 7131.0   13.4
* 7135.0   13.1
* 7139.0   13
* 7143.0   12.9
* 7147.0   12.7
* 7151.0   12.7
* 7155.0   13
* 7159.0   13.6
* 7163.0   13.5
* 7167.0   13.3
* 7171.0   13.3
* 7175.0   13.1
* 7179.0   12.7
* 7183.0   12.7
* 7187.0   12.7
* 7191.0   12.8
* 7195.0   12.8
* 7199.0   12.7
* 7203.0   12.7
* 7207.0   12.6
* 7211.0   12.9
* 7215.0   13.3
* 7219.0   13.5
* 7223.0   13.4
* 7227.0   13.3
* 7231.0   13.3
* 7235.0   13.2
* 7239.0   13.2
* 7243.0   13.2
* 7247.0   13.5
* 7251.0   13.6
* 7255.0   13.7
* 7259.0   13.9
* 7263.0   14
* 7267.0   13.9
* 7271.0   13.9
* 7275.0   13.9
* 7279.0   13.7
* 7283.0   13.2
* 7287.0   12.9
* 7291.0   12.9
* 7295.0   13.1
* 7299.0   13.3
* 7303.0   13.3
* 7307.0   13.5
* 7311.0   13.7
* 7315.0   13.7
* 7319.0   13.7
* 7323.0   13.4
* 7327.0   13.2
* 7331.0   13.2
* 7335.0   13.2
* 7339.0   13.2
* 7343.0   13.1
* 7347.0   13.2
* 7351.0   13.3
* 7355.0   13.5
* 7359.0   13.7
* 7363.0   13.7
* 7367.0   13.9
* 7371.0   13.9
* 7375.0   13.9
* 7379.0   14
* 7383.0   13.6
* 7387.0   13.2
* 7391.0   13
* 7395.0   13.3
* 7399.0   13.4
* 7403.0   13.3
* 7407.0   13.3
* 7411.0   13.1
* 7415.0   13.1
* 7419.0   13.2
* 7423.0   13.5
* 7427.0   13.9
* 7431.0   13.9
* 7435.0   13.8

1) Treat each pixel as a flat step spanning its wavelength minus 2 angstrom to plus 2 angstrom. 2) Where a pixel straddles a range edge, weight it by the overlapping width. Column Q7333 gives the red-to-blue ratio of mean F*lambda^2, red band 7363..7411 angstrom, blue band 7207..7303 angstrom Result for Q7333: 1.05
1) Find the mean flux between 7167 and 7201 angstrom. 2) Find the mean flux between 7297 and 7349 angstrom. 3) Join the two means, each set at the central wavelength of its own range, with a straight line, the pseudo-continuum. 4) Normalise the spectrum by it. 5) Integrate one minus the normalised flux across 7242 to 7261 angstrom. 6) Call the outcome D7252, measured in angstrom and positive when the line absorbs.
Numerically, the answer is -0.7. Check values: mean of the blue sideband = 12.9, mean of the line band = 13.6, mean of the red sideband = 13.4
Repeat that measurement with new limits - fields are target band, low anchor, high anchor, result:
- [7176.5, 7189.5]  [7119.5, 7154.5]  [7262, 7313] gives 0.45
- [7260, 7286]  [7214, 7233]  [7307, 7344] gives -0.70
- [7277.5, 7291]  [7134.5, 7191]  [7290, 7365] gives 0.08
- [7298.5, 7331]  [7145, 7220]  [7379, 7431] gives -0.63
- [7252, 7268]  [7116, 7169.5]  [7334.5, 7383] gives -0.59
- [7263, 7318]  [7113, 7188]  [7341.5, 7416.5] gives -0.75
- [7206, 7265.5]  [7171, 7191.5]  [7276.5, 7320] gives -1.37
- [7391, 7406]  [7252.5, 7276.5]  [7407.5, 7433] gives 0.24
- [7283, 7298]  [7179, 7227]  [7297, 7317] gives 0.43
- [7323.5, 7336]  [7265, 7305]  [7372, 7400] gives 0.21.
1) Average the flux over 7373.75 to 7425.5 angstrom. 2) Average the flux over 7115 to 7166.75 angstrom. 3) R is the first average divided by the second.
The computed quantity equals 1.02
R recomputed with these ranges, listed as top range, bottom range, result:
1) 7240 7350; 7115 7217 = 1.03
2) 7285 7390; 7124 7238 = 1.03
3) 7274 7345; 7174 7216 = 1.04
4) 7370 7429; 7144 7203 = 1.04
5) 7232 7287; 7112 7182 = 1.04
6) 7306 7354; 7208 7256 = 1.00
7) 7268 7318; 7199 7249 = 1.02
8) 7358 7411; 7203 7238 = 1.03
